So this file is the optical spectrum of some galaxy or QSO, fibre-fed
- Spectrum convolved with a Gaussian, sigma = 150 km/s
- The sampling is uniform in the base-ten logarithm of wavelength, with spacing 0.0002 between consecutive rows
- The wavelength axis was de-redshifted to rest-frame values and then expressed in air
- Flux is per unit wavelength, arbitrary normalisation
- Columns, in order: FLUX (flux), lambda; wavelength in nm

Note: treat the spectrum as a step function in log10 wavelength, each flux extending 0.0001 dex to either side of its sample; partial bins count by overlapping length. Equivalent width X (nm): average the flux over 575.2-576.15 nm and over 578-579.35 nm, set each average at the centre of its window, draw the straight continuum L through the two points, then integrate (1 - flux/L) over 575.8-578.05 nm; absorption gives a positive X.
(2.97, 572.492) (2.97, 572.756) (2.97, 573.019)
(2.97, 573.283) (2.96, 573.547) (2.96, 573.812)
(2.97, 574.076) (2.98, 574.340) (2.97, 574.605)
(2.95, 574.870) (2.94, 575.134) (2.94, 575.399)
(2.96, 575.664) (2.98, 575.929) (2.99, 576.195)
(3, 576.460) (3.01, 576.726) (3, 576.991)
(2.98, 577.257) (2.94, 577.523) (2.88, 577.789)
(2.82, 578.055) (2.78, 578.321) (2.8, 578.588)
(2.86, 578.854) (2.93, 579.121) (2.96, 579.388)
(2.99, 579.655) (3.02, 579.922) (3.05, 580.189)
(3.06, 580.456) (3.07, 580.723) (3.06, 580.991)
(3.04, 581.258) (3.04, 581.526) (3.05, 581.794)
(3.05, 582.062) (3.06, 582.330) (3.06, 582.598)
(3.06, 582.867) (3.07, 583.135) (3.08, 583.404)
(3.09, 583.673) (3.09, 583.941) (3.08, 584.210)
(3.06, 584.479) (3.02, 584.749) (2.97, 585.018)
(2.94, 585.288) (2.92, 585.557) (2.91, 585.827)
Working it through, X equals -0.04 nm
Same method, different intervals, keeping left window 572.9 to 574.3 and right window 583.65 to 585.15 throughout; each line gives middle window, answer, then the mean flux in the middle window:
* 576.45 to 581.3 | 0.080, 2.96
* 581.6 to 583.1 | -0.011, 3.06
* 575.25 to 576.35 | 0.006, 2.97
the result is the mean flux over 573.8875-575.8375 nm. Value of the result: 2.96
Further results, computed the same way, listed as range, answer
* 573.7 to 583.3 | 2.98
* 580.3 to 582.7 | 3.06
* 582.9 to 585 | 3.06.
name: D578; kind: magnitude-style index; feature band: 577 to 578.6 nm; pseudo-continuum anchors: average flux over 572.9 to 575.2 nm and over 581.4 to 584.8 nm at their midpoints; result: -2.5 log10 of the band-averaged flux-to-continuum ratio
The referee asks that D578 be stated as 0.046 mag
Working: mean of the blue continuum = 2.96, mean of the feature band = 2.88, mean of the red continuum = 3.06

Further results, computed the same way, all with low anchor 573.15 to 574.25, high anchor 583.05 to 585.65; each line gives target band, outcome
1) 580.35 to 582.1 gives -0.01 mag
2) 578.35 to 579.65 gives 0.04 mag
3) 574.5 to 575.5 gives 0.01 mag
